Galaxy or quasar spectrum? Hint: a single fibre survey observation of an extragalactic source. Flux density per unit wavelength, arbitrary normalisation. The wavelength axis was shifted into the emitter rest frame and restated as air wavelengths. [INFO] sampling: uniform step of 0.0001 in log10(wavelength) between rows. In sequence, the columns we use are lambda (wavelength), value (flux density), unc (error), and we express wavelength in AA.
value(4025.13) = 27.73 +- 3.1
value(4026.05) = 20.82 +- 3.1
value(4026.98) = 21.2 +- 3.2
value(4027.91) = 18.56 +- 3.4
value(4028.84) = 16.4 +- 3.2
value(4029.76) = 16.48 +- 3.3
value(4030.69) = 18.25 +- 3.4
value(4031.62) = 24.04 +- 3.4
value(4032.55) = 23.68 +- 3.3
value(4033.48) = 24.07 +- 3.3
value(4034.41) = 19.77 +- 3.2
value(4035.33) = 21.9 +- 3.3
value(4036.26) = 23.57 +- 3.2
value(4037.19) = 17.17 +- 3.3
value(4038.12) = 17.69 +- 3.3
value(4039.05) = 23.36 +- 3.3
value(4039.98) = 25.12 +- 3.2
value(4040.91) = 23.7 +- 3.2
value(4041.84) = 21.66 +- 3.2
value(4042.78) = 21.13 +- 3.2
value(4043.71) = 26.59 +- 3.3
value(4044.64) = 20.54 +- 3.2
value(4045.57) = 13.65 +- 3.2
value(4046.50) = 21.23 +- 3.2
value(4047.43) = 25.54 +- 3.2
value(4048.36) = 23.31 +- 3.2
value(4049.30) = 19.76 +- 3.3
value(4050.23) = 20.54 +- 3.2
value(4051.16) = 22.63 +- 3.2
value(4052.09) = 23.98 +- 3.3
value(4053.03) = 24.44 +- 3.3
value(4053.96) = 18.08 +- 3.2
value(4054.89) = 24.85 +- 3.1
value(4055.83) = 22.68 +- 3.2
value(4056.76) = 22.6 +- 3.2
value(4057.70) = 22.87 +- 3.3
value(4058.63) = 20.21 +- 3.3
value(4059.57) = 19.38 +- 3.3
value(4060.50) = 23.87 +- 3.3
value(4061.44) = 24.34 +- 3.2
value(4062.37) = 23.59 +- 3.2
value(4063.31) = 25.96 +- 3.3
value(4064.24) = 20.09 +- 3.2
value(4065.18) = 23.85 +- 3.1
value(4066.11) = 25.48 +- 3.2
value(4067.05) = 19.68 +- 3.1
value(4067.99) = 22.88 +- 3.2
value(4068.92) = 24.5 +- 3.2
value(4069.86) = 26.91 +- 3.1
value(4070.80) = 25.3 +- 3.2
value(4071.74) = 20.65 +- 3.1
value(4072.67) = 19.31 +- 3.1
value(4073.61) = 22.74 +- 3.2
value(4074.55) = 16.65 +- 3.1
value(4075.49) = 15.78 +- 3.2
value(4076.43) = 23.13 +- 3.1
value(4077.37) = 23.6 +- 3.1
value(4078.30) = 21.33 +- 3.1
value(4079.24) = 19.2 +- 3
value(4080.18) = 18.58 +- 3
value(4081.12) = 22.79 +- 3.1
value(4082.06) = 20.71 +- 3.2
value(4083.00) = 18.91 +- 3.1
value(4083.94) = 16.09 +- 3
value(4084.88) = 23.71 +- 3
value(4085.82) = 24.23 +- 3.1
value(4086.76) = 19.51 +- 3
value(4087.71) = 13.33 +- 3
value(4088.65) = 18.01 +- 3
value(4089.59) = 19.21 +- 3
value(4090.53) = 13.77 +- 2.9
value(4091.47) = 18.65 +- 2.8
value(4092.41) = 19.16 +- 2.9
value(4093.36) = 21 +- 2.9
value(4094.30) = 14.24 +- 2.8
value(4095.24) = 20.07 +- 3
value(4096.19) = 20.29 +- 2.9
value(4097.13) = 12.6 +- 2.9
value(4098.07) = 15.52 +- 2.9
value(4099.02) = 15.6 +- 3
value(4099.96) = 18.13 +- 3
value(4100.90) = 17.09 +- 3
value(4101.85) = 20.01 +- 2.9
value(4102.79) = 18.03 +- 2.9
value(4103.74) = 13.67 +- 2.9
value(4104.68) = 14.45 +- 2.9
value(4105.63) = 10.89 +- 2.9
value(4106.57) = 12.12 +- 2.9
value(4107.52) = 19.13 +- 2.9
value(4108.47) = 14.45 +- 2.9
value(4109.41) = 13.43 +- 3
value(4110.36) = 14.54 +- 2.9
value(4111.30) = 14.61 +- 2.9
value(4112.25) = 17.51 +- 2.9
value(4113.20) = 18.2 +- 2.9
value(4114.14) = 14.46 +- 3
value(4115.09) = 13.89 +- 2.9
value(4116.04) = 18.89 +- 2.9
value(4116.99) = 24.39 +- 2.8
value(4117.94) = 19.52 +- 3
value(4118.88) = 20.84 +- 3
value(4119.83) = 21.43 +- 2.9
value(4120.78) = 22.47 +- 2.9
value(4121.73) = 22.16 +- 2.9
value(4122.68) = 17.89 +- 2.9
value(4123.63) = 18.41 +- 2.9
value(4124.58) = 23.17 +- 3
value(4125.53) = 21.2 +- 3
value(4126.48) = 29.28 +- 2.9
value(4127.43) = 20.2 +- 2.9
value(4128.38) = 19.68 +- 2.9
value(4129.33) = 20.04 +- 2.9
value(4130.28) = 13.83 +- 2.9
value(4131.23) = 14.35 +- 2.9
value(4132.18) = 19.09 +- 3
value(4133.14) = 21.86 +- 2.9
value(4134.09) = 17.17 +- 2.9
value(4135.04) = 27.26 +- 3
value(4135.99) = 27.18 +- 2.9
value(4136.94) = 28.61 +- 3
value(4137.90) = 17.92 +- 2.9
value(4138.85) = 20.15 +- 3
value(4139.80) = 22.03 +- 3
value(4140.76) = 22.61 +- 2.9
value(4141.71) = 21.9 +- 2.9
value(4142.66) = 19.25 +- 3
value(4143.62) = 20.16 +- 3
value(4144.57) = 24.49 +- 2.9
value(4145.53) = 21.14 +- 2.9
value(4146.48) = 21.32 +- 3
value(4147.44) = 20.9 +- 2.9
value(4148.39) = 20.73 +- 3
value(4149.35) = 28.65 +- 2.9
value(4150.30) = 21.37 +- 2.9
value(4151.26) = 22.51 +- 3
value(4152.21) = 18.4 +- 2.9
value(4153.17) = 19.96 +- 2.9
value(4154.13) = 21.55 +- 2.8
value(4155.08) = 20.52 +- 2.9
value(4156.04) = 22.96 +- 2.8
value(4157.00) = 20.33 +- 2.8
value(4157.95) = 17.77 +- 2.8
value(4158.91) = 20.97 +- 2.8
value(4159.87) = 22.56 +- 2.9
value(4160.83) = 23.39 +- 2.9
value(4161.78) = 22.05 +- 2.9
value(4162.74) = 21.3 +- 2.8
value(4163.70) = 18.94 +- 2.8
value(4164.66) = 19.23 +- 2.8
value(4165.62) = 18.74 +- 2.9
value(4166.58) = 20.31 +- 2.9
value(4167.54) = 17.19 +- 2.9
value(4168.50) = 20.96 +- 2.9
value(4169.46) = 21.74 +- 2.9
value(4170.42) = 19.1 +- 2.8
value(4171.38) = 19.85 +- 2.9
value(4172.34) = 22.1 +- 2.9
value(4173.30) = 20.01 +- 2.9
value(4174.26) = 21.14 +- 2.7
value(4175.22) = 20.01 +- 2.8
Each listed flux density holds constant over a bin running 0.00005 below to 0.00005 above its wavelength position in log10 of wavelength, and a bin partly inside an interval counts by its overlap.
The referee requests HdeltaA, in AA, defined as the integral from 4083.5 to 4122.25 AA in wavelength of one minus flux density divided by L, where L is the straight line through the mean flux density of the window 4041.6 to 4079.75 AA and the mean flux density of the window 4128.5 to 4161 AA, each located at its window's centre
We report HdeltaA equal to 7.3 AA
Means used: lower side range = 22.1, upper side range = 21.2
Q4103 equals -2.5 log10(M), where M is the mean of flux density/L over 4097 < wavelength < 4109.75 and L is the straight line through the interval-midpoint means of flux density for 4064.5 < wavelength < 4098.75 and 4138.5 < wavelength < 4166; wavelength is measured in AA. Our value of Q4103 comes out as 0.30 mag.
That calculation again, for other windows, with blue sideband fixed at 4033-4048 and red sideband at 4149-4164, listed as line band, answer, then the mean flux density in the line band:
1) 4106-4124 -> 0.21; 17.8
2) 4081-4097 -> 0.15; 18.8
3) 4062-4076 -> -0.03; 22.2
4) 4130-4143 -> 0.02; 21.1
